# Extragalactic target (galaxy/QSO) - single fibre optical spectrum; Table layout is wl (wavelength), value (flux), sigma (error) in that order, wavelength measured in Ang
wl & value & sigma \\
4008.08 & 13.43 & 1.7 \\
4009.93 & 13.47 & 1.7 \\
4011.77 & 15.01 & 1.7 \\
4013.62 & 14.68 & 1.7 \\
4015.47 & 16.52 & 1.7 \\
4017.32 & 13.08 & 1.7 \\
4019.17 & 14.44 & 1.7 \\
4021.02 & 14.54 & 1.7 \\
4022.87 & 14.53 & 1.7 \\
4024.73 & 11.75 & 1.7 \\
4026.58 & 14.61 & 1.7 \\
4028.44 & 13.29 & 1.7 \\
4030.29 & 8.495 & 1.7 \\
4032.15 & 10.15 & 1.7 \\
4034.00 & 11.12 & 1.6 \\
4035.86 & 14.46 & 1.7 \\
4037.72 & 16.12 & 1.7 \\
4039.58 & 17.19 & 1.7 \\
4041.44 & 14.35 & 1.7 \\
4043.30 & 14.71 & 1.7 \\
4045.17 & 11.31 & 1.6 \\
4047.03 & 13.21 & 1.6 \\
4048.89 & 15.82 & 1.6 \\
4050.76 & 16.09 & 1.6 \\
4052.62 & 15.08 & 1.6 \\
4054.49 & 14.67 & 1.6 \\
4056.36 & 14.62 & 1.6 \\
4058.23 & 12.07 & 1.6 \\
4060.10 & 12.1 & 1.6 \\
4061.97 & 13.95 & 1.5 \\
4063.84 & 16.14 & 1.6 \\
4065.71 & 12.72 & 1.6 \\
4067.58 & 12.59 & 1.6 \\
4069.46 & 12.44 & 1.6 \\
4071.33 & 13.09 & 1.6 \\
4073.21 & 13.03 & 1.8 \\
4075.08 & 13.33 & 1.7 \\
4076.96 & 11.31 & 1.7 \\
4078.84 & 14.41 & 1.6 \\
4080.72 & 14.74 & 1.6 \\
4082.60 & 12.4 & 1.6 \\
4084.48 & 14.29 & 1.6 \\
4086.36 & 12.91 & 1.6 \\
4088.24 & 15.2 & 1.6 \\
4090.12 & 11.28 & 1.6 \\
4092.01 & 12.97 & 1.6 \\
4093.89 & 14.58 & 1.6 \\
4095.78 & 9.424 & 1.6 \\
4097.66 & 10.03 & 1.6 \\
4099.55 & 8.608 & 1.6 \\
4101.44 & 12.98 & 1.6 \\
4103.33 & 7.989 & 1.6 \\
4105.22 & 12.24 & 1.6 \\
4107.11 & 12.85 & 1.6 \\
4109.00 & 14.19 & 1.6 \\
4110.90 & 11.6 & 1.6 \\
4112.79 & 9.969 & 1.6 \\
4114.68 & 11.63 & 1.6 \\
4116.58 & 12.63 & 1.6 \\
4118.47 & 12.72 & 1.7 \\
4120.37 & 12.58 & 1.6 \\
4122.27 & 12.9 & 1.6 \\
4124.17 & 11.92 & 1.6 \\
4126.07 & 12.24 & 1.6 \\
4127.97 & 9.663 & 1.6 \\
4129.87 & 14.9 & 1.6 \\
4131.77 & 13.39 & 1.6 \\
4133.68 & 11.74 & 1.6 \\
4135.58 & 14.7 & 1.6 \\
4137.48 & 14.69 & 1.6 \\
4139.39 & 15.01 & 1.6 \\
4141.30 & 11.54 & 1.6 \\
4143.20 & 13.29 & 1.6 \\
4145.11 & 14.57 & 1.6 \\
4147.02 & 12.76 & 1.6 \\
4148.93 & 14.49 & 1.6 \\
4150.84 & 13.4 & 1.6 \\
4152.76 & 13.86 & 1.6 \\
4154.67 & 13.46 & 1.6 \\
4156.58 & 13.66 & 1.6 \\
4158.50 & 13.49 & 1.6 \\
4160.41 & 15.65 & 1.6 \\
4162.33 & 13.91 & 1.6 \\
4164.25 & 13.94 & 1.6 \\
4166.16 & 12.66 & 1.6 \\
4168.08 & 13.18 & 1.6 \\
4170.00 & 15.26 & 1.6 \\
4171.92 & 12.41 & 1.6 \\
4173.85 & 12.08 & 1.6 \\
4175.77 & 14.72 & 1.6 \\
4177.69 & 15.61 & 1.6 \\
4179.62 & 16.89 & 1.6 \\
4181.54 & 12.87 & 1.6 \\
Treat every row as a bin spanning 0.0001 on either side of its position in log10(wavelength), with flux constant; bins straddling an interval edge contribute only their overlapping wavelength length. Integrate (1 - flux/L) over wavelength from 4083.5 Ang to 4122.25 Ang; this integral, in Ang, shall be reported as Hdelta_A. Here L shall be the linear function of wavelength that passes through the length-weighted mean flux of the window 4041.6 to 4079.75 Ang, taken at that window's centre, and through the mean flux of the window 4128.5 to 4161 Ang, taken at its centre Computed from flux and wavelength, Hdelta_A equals 4.6 Ang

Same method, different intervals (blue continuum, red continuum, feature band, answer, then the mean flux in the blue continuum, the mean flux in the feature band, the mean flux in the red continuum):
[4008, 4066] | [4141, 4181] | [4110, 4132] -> 2.8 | 13.9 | 12.1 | 13.9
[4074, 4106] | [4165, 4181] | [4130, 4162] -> -0.7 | 12.3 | 13.8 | 14.1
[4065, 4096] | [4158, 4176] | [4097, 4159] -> 3.8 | 13.1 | 12.6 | 13.7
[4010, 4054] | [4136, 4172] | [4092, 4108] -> 3.1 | 13.9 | 11.2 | 13.8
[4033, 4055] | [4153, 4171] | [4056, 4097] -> 3.5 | 14.5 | 13.1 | 13.9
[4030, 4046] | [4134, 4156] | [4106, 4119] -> 1.3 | 13.3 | 12.2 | 13.7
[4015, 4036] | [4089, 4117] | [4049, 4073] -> -3.0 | 13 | 13.8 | 11.5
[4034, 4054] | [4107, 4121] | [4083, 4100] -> 1.0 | 14.7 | 12.3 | 12.2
